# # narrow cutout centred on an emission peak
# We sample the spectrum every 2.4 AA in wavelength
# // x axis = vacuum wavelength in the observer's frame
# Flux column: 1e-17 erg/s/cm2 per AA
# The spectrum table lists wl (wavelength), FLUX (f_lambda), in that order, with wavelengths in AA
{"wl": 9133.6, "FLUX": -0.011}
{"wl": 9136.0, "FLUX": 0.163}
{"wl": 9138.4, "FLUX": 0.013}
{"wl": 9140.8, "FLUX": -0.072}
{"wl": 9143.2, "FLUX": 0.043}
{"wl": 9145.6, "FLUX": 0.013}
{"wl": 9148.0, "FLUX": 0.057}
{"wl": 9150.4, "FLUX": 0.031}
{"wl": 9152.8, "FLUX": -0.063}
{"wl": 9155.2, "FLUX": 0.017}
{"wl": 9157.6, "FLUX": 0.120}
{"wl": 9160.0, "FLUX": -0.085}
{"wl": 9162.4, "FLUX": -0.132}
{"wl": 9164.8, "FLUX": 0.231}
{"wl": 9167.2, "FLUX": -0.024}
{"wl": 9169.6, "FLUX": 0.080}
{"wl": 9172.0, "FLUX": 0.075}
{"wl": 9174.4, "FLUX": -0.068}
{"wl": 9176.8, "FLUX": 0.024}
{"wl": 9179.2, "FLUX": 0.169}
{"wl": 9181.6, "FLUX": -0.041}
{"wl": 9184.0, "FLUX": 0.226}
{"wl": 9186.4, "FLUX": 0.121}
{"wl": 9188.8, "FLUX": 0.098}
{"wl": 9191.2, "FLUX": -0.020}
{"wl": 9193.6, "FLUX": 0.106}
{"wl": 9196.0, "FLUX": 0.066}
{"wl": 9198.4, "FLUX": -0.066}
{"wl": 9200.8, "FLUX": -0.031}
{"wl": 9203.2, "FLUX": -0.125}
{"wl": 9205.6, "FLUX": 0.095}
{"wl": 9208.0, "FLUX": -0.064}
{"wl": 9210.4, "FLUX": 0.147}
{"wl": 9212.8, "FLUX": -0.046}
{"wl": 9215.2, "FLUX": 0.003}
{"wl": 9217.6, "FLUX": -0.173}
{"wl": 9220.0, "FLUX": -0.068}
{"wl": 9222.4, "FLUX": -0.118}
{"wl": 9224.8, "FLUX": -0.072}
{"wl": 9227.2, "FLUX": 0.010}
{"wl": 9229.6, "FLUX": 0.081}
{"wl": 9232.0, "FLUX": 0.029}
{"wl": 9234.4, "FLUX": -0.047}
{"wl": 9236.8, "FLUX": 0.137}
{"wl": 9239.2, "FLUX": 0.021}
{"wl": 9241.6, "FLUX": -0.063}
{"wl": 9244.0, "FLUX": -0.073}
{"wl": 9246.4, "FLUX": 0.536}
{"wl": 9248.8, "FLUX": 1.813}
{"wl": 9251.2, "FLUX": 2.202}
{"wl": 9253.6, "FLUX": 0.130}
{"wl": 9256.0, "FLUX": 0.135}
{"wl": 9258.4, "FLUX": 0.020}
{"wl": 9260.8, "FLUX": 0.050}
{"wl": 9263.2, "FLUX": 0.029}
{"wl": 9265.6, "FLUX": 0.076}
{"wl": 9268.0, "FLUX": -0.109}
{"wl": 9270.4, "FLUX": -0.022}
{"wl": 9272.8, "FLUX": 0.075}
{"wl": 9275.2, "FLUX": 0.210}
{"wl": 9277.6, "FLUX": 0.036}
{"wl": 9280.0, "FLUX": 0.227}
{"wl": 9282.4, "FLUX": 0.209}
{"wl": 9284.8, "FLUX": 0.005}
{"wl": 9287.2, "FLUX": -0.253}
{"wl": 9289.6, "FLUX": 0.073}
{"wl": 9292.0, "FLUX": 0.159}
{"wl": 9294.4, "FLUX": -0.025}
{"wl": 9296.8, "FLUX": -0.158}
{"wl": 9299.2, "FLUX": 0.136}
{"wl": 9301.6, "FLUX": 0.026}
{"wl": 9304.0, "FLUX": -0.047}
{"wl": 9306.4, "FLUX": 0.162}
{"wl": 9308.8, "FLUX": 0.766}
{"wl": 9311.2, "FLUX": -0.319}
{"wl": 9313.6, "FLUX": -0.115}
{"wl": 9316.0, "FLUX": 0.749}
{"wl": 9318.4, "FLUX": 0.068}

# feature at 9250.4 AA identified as H-beta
